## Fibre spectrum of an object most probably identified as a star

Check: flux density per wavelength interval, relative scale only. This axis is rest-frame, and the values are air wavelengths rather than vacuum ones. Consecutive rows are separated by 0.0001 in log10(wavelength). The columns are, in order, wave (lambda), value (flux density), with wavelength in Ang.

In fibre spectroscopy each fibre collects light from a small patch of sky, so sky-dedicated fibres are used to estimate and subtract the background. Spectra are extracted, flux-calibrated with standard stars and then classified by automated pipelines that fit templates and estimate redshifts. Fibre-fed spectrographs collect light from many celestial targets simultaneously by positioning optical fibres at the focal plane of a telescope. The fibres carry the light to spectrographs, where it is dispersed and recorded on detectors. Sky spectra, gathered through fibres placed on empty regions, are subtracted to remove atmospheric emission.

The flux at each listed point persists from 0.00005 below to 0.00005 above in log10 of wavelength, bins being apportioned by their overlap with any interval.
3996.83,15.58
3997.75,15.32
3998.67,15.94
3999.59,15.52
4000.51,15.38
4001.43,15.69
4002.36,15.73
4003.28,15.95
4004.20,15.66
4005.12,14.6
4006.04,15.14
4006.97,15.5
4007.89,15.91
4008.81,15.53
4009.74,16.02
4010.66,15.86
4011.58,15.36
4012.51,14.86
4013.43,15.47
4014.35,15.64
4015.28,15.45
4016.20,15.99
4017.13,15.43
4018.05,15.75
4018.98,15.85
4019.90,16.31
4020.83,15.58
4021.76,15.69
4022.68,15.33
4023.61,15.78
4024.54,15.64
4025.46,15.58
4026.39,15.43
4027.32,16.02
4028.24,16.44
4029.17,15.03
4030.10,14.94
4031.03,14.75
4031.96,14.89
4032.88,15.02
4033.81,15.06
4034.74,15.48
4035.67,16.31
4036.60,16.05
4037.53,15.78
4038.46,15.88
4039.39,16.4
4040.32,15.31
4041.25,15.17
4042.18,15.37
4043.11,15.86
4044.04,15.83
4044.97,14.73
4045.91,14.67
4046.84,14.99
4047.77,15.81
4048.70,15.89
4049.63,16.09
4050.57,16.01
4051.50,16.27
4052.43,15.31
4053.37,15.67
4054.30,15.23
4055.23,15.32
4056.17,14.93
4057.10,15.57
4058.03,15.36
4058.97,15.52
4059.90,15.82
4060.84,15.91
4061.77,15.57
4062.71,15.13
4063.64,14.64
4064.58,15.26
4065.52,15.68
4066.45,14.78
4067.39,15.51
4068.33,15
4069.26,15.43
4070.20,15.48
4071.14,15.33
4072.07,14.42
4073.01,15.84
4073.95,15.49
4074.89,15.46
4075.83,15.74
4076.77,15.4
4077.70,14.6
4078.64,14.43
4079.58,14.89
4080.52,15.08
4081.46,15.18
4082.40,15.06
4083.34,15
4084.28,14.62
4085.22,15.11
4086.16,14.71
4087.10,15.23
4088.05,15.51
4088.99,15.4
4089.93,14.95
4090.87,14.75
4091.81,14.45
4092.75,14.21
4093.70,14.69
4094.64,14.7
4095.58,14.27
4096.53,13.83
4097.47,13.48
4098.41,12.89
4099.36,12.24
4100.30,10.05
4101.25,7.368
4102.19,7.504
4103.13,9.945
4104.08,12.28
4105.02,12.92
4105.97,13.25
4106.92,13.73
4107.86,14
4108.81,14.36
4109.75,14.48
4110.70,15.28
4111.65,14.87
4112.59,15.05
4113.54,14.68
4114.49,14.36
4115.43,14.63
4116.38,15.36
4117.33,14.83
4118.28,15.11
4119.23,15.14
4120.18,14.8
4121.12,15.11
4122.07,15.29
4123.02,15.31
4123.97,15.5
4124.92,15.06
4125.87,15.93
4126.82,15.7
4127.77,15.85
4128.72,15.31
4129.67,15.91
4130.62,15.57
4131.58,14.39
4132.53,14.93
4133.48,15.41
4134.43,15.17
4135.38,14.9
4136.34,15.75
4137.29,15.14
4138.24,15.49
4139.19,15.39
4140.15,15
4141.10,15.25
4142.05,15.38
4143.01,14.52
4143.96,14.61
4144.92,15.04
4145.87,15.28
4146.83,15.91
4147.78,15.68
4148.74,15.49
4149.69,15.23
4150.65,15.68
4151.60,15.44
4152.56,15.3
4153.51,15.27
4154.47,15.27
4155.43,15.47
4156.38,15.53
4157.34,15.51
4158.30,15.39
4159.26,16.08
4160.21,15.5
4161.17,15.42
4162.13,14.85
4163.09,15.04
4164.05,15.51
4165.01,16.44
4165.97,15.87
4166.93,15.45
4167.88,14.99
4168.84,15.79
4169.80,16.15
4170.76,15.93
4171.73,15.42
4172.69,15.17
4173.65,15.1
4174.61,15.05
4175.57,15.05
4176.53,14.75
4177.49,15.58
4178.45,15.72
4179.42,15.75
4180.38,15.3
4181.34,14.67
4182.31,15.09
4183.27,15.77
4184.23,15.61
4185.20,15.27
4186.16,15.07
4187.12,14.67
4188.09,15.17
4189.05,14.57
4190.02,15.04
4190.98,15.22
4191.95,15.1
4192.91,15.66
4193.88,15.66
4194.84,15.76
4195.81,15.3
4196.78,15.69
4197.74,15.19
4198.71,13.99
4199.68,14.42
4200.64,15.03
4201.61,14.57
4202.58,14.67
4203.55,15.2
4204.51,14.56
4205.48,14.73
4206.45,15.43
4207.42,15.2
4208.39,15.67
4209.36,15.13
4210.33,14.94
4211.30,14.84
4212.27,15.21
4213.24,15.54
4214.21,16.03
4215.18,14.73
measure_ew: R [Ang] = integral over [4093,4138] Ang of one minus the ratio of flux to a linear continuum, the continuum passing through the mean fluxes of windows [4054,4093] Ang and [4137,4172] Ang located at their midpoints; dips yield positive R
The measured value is 3.3 Ang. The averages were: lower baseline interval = 15.2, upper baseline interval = 15.4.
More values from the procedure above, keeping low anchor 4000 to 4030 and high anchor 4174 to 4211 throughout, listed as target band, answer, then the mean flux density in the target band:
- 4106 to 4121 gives 0.7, 14.7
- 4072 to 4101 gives 1.7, 14.5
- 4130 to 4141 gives 0.1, 15.2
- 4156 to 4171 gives -0.4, 15.6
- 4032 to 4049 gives 0.0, 15.5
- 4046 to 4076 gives 0.1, 15.4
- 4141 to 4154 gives 0.0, 15.3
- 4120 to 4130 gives -0.1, 15.5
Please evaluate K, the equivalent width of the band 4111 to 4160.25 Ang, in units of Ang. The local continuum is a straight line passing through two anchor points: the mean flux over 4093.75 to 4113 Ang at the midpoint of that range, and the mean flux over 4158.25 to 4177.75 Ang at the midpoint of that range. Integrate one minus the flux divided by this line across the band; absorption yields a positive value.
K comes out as -3.9 Ang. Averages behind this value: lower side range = 12.9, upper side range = 15.5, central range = 15.3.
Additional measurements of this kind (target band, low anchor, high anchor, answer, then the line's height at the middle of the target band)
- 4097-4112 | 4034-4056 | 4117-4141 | 2.90 Ang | 15.4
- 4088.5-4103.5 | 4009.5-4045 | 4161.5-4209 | 2.55 Ang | 15.4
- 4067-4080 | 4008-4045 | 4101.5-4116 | -0.82 Ang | 14.3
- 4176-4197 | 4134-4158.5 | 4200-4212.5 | -0.25 Ang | 15.1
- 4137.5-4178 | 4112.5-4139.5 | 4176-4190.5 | -0.48 Ang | 15.2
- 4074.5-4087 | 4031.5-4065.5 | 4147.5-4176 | 0.38 Ang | 15.5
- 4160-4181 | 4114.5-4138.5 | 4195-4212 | -0.48 Ang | 15.1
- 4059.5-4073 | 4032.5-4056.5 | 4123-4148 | 0.17 Ang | 15.5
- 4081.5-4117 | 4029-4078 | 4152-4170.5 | 3.86 Ang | 15.5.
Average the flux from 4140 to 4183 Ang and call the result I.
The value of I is 15.4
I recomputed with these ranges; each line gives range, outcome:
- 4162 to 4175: 15.5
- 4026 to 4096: 15.3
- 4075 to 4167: 14.7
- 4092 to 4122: 13.6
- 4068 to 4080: 15.2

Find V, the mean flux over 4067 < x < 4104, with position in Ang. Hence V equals 14.2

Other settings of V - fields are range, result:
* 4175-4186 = 15.3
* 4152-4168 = 15.5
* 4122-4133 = 15.4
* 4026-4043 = 15.5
